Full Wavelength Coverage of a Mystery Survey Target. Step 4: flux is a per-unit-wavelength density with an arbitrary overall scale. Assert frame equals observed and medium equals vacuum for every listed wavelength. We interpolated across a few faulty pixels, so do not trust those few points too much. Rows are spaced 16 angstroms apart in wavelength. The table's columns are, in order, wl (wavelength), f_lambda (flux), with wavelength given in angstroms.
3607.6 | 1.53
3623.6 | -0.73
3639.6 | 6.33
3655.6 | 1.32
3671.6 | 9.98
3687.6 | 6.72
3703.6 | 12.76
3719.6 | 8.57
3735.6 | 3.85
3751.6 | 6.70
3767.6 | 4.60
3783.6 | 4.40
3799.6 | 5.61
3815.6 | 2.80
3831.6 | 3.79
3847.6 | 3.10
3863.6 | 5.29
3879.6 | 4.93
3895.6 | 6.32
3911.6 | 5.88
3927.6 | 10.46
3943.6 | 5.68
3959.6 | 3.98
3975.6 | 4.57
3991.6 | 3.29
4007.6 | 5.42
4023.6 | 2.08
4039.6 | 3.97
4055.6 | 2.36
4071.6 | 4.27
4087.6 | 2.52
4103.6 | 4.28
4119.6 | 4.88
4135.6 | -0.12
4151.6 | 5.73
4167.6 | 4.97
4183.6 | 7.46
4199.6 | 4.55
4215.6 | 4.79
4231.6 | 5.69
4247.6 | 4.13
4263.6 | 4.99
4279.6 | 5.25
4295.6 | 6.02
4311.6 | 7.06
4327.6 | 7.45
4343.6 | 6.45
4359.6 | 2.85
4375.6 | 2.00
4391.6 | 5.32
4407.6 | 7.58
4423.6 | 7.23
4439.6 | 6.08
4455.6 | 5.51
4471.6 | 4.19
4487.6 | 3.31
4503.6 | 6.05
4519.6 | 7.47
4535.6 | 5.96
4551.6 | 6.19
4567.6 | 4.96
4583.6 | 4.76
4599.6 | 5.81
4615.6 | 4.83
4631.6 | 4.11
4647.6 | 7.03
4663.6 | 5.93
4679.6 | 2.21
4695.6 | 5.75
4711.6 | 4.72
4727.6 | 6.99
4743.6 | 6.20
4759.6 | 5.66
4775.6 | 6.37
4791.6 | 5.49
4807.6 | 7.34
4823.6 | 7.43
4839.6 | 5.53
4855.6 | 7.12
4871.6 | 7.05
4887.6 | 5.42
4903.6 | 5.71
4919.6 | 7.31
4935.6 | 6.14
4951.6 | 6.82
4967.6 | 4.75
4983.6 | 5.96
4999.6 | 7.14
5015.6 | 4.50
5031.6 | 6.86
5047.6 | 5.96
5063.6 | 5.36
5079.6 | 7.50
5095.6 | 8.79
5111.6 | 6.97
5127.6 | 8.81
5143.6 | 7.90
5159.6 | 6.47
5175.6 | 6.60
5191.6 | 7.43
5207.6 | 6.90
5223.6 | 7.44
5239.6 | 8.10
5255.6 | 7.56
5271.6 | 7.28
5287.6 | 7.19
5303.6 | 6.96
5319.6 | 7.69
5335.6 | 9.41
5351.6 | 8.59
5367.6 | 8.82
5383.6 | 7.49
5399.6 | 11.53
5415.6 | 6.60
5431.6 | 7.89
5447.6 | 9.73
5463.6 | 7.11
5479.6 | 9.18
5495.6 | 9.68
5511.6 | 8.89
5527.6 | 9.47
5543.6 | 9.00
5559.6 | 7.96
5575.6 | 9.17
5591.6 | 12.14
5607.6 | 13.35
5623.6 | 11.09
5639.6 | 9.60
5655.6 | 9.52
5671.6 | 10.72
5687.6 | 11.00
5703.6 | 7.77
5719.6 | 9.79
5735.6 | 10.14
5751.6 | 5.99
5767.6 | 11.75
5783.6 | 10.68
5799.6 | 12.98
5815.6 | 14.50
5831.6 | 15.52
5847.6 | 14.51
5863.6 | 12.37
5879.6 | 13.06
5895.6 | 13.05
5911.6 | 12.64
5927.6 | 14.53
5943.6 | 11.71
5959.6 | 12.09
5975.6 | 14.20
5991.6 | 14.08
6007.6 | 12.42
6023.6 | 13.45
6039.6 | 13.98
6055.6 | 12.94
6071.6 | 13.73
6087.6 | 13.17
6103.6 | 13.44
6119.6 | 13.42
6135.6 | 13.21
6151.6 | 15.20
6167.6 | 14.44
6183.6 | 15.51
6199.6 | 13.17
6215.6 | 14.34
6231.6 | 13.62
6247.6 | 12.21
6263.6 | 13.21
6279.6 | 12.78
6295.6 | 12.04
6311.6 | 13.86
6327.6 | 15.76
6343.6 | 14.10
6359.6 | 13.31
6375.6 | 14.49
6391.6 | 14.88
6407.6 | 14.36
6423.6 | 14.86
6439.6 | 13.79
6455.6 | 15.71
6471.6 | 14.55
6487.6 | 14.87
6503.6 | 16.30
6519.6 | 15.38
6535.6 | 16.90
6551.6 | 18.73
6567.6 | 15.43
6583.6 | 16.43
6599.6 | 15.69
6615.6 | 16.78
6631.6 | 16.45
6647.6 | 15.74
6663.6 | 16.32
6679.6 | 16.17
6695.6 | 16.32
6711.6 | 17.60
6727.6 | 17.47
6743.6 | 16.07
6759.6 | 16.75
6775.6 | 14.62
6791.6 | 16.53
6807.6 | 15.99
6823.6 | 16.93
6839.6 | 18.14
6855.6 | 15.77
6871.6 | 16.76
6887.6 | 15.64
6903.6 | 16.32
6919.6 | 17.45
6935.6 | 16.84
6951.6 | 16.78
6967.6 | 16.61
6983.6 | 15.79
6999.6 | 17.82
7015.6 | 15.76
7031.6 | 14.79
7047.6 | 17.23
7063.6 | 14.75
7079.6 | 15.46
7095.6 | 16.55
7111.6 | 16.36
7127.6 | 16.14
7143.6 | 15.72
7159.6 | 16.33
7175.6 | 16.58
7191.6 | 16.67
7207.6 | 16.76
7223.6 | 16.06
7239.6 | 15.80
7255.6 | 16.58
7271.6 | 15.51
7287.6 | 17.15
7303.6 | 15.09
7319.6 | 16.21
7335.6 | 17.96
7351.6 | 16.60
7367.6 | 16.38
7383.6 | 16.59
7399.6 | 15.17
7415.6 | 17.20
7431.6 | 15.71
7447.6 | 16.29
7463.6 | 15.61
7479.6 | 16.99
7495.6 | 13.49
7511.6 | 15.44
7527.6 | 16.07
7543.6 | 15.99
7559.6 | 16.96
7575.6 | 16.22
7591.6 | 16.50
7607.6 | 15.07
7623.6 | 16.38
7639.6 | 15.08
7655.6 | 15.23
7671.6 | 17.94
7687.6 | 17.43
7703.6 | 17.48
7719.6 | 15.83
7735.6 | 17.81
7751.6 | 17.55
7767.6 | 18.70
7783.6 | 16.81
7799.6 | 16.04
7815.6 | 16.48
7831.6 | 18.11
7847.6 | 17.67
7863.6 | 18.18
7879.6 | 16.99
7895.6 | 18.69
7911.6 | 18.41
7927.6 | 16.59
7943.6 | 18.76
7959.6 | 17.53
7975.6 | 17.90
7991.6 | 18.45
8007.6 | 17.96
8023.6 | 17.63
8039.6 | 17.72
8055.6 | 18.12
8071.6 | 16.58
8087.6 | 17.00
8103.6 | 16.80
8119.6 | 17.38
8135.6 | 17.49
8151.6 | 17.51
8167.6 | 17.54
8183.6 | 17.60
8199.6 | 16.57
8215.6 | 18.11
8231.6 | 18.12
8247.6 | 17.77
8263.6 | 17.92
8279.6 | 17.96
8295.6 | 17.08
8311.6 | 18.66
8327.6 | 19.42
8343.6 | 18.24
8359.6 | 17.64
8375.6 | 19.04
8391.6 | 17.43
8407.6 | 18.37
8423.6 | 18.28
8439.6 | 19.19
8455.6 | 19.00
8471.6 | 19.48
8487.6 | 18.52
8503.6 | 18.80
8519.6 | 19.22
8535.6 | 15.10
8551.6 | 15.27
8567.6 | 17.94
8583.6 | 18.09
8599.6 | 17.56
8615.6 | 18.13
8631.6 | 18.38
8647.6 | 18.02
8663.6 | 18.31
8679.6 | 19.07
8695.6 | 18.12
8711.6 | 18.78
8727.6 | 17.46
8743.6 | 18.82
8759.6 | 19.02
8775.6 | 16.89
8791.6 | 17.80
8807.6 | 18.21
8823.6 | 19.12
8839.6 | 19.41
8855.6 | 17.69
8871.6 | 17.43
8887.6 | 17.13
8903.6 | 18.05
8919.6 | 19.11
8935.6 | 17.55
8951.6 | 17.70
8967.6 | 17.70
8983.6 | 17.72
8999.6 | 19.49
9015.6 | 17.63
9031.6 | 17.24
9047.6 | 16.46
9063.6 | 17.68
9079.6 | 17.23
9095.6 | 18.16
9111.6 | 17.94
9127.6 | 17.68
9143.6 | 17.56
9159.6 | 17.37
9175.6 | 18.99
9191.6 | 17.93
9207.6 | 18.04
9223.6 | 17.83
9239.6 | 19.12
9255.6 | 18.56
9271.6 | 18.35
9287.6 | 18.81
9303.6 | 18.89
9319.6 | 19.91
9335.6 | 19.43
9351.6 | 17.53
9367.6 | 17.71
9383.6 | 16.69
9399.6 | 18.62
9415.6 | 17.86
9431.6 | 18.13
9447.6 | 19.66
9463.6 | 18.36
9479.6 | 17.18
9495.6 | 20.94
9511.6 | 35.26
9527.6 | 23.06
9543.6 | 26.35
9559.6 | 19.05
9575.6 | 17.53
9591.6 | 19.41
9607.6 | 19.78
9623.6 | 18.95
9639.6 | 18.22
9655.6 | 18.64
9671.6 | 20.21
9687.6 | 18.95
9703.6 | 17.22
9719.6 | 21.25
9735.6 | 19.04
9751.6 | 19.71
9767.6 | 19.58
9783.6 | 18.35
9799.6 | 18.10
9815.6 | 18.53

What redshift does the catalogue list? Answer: 0.45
